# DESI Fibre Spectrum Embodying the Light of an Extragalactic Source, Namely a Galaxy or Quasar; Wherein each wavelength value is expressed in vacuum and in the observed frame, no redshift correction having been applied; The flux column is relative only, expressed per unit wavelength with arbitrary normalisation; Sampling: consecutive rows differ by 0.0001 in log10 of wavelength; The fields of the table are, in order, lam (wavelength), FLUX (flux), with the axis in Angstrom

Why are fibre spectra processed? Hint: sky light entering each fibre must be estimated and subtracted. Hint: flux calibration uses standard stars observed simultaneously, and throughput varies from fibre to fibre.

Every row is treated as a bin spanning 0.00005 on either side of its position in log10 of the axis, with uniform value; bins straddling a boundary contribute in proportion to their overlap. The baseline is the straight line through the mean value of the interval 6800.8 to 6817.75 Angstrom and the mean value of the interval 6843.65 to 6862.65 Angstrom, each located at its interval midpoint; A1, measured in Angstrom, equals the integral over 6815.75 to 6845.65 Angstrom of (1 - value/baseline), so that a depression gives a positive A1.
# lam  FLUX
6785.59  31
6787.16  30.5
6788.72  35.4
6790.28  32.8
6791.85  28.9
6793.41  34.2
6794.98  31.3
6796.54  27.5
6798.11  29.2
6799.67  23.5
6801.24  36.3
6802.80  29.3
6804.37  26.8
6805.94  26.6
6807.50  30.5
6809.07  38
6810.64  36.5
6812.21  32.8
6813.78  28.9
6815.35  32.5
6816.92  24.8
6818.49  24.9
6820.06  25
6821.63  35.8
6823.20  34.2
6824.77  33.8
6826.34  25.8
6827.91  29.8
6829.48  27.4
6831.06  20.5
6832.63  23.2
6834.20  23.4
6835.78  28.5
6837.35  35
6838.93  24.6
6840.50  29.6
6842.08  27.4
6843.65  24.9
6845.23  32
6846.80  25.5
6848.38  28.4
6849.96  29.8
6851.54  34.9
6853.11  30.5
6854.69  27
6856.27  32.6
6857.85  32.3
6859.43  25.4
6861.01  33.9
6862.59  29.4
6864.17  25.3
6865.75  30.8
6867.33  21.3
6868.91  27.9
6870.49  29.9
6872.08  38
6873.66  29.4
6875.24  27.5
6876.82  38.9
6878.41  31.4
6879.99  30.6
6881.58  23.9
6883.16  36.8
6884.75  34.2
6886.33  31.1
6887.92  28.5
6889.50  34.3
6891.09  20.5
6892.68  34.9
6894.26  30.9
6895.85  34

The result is 2.5 Angstrom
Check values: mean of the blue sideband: 31.1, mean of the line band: 27.9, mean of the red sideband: 29.9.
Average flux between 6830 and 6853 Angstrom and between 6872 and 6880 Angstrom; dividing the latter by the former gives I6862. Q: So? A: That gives 1.17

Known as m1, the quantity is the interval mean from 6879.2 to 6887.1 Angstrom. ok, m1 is 31.3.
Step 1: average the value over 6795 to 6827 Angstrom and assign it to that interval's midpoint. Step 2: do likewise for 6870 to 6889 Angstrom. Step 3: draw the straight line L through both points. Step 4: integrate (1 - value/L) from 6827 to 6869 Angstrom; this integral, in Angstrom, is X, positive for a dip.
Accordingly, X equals 3.8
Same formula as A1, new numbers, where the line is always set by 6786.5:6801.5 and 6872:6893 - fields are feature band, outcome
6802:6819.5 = 0.4 Angstrom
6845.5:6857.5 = 0.4 Angstrom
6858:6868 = 1.0 Angstrom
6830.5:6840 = 1.5 Angstrom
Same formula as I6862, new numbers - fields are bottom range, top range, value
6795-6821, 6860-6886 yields 1.03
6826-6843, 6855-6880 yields 1.13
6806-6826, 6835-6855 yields 0.93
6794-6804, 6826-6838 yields 0.90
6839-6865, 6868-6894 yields 1.06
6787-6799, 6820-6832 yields 0.94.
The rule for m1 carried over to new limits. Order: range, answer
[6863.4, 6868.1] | 25.8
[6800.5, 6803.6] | 32.8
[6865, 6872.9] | 29.6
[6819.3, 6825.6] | 32.2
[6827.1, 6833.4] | 25.2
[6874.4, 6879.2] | 32.6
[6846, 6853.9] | 29.8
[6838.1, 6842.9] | 27.2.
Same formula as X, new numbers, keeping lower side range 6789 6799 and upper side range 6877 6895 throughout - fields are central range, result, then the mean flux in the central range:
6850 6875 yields 0.8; 29.9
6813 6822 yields 0.7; 28.3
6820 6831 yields 0.3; 30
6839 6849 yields 1.0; 27.7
